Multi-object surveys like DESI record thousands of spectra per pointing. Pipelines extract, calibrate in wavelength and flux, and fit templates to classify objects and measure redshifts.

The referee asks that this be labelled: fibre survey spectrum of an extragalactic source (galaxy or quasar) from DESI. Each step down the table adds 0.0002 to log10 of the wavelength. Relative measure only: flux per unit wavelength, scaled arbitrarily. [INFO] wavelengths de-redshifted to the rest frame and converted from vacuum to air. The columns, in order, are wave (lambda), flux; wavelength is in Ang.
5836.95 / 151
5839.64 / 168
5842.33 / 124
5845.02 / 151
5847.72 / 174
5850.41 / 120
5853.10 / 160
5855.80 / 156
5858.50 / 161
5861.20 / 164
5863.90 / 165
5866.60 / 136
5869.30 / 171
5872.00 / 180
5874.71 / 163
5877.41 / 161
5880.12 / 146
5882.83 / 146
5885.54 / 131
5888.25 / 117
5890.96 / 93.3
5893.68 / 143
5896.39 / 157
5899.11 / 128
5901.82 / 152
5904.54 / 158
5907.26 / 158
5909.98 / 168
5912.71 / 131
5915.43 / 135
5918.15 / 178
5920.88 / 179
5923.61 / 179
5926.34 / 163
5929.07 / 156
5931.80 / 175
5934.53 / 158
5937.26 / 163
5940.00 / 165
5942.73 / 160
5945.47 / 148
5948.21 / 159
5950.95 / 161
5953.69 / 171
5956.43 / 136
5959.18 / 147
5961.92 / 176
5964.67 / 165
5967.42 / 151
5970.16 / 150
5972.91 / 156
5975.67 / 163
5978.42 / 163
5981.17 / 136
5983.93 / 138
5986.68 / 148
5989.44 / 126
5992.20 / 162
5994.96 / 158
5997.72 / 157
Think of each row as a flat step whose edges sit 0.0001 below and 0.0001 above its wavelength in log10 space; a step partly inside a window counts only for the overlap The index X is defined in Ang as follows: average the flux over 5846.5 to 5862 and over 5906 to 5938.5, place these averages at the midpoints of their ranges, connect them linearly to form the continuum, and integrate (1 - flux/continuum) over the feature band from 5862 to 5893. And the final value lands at 2.2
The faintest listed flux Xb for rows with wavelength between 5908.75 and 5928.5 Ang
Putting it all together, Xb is 131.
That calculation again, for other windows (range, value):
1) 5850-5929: 93.3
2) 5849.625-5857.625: 120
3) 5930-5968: 136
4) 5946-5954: 159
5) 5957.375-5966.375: 147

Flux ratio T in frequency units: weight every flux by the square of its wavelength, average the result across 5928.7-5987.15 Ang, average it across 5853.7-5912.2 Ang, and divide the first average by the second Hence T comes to 1.07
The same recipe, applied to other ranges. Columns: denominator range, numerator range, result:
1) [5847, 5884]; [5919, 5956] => 1.07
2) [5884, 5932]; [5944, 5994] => 1.05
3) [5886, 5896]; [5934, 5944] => 1.34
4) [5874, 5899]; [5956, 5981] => 1.16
